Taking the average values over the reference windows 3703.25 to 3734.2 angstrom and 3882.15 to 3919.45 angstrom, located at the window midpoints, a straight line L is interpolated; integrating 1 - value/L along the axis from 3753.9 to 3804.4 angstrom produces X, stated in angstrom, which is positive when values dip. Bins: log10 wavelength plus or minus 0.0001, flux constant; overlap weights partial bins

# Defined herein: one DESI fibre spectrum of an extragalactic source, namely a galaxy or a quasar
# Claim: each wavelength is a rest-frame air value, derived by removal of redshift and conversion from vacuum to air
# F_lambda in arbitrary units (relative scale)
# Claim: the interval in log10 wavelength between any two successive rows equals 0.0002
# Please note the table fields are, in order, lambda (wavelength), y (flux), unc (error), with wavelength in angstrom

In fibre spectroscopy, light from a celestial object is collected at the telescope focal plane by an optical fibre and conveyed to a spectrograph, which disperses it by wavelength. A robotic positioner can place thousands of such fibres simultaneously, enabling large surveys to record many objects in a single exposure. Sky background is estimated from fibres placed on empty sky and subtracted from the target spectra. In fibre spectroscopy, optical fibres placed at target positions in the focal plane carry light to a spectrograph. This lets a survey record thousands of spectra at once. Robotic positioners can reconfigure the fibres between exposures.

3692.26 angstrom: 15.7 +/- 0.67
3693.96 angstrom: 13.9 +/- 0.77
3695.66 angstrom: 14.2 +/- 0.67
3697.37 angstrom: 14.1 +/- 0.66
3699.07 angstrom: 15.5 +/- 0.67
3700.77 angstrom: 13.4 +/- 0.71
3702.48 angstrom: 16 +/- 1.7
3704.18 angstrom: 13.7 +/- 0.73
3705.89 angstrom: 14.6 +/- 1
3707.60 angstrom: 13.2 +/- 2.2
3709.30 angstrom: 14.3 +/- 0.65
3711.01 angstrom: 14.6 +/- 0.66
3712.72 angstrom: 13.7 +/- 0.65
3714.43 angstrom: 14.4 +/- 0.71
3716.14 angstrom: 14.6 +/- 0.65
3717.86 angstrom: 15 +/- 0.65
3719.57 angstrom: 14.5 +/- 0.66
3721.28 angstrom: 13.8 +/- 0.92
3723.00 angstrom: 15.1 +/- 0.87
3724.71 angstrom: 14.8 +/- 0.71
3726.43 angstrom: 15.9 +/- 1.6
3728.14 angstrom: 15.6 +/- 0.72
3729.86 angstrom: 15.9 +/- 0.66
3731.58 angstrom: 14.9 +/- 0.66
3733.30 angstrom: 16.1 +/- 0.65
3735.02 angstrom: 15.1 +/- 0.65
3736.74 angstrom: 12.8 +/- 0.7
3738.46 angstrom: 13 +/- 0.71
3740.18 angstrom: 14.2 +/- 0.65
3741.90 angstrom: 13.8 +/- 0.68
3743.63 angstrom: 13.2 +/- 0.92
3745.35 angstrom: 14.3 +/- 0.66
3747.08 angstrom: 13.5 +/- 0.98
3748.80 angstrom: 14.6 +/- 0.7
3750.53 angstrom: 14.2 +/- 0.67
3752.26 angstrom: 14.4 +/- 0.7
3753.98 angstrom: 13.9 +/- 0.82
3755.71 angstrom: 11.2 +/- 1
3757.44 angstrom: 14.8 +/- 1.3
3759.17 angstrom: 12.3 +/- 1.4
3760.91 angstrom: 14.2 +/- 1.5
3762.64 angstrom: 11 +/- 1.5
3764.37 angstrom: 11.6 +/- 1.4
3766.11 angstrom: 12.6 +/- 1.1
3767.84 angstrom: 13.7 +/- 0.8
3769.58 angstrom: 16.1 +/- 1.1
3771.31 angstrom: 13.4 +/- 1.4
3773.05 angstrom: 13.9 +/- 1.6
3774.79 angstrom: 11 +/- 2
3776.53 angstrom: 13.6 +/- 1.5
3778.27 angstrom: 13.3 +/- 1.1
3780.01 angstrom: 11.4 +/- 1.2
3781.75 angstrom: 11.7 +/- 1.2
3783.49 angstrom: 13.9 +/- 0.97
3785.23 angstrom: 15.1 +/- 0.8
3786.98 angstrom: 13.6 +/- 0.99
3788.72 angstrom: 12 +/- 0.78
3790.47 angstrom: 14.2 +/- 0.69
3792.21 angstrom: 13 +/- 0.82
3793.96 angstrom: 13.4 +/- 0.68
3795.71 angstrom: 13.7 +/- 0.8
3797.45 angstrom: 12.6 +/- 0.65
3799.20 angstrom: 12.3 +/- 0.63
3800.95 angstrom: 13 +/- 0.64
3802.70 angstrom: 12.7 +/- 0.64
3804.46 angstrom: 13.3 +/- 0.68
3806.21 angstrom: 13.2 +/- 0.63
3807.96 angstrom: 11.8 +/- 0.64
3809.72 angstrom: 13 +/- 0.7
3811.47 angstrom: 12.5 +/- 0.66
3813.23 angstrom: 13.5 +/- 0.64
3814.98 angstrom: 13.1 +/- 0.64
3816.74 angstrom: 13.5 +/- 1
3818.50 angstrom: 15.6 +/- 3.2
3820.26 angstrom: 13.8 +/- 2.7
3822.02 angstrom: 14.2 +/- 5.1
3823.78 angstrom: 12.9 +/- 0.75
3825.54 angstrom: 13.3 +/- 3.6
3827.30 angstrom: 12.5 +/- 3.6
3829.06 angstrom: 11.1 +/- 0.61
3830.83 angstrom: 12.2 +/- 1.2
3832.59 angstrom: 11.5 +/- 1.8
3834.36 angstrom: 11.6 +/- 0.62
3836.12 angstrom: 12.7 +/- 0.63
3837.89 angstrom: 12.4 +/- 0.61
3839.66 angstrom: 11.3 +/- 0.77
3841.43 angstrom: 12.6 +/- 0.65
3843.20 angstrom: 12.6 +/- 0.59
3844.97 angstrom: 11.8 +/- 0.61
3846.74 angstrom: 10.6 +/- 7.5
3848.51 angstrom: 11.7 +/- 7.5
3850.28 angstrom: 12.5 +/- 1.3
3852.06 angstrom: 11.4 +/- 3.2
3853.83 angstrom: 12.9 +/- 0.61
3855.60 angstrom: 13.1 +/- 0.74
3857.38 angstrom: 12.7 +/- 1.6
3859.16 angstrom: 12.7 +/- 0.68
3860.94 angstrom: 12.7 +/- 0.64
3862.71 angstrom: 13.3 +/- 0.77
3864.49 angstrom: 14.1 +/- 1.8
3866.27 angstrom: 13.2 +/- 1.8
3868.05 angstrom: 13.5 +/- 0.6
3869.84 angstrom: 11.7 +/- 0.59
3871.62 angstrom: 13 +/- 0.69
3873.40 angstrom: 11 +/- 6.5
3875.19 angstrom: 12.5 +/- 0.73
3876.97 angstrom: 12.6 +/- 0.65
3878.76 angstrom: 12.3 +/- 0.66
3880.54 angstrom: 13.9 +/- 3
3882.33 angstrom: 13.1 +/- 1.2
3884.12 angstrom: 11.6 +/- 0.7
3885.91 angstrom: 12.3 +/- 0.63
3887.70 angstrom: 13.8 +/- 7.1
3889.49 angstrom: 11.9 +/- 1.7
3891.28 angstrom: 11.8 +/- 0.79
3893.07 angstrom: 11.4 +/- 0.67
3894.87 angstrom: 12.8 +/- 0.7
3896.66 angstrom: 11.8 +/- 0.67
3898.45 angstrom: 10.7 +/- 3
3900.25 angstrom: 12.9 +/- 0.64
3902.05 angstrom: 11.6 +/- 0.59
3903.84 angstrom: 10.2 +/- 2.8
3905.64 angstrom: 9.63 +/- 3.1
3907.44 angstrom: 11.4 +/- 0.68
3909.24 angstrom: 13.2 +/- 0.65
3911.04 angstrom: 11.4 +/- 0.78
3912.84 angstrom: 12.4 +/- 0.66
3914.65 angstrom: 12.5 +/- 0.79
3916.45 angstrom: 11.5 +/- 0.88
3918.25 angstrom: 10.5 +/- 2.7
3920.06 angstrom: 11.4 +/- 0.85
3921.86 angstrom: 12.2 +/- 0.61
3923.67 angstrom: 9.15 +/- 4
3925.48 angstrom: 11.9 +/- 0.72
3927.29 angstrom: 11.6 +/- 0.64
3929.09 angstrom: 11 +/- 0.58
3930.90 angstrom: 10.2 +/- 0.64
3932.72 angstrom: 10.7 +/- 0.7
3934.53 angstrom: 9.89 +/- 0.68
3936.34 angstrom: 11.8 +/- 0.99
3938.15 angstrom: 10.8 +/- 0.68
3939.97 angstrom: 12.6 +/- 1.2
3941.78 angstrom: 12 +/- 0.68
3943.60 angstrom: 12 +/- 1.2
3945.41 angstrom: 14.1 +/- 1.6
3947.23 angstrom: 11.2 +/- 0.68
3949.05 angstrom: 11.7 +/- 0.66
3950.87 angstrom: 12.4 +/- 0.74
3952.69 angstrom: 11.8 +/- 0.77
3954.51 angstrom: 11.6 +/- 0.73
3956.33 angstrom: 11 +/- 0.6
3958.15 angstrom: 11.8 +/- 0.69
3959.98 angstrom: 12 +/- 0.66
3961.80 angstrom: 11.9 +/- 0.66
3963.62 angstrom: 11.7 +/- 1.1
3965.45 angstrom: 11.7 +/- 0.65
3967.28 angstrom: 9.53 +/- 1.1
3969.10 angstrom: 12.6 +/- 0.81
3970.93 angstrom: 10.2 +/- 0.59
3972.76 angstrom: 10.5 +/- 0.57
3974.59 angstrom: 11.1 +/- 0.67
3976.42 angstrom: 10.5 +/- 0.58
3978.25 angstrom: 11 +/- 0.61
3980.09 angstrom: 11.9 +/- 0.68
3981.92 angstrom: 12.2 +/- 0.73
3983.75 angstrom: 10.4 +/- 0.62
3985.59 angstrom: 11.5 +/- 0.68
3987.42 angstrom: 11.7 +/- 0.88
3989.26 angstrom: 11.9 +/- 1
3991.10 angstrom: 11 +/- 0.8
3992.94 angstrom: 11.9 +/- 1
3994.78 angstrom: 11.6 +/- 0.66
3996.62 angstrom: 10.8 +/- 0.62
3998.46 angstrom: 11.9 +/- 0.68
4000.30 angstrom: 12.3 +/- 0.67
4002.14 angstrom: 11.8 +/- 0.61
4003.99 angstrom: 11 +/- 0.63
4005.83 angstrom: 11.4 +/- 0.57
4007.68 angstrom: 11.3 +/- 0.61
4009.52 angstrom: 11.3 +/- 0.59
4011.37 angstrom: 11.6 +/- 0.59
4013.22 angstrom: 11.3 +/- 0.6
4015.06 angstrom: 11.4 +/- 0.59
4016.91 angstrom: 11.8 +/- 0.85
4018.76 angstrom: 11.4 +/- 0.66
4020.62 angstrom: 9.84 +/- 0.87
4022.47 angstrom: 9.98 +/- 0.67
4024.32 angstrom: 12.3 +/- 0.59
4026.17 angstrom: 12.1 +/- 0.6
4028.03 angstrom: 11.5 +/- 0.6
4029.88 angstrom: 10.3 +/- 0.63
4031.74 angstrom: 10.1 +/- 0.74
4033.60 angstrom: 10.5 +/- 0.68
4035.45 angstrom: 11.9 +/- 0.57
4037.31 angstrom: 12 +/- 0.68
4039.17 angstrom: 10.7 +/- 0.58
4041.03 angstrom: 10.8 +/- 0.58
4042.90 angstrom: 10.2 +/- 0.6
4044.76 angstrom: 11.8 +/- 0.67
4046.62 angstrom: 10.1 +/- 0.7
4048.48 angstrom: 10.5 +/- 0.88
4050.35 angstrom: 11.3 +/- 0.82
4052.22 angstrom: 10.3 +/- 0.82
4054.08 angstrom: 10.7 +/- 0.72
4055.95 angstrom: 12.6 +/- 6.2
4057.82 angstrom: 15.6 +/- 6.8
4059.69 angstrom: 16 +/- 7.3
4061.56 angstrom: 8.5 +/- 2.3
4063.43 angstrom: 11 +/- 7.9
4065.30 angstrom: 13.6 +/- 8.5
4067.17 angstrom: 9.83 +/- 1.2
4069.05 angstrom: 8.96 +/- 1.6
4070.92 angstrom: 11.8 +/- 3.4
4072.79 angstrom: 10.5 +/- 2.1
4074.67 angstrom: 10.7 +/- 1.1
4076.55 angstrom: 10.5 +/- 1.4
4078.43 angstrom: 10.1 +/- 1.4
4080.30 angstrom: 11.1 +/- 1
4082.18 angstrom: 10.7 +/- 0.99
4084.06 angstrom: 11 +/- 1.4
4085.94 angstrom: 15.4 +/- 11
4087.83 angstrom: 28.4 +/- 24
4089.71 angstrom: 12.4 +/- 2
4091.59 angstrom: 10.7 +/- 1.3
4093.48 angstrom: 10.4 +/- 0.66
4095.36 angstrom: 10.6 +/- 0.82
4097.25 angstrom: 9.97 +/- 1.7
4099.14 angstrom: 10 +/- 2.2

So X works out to 2.5 angstrom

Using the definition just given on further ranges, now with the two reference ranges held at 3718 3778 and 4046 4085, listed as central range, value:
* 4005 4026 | 0.7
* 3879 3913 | 1.8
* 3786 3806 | 0.6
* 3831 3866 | 1.9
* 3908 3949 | 2.8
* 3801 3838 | 1.2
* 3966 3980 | 1.3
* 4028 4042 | 0.7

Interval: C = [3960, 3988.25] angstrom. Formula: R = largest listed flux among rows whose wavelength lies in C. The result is 12.6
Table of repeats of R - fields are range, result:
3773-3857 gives 15.6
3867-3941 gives 13.9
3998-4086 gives 16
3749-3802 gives 16.1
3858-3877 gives 14.1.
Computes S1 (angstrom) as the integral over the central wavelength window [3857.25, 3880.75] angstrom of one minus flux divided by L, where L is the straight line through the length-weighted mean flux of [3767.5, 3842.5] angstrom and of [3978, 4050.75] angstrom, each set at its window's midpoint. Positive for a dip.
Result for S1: -0.58 angstrom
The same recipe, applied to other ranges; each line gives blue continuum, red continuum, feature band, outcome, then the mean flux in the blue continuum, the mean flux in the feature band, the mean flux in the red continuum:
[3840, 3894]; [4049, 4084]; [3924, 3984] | 2.7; 12.5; 11.4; 11.3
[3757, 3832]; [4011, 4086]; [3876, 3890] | -0.3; 13.1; 12.7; 11.2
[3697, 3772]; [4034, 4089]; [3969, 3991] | 2.2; 14.1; 11.2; 11.9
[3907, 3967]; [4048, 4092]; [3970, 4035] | 3.6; 11.6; 11.2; 12.2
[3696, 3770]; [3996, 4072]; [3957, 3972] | 0.7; 14.1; 11.4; 11.3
